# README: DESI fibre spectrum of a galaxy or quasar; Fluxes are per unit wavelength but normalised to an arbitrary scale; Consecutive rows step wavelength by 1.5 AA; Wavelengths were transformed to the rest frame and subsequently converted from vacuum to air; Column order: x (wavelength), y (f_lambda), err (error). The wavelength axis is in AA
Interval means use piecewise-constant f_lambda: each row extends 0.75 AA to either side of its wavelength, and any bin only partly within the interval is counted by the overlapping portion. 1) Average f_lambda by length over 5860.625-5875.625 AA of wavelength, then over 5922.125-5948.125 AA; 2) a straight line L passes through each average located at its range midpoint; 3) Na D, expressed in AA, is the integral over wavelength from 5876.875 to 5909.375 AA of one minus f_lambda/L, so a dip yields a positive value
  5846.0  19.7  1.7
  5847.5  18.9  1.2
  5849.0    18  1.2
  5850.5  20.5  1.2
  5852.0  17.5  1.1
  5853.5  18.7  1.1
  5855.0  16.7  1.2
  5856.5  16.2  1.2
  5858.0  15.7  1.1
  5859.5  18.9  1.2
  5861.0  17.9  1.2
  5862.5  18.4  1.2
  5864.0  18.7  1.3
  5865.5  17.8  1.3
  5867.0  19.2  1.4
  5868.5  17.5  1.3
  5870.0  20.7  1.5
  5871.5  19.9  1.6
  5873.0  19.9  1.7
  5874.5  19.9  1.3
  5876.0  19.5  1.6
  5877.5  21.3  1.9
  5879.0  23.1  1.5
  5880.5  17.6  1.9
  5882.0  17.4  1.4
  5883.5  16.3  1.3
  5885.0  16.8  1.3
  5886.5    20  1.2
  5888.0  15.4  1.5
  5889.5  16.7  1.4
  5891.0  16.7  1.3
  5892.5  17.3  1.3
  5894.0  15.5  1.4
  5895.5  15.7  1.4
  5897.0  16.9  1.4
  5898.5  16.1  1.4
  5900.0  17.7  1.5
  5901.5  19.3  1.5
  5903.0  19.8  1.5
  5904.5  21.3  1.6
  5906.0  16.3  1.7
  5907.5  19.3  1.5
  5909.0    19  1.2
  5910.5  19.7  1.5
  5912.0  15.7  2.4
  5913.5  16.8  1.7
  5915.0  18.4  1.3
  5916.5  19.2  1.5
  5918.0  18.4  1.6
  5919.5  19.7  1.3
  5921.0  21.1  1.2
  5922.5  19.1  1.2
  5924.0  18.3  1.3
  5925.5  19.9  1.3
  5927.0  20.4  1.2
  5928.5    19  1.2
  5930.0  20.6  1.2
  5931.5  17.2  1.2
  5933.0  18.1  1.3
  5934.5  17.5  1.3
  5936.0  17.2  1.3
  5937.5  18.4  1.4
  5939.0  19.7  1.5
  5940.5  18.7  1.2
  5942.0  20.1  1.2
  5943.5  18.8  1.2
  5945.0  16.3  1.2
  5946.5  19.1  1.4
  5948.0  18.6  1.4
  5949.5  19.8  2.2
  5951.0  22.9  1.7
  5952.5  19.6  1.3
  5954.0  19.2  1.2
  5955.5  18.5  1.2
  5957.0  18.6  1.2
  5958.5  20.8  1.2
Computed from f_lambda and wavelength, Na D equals 1.7 AA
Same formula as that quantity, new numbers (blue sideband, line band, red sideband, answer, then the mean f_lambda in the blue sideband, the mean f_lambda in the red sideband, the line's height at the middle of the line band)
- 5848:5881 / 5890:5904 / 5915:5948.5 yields 1.2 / 18.8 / 18.9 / 18.8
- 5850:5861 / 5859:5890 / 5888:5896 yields -3.2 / 17.7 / 16.3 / 17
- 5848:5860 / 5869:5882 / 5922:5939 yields -1.4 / 17.8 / 18.7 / 18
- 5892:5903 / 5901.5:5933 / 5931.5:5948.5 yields -2.2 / 17.1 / 18.4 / 17.7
